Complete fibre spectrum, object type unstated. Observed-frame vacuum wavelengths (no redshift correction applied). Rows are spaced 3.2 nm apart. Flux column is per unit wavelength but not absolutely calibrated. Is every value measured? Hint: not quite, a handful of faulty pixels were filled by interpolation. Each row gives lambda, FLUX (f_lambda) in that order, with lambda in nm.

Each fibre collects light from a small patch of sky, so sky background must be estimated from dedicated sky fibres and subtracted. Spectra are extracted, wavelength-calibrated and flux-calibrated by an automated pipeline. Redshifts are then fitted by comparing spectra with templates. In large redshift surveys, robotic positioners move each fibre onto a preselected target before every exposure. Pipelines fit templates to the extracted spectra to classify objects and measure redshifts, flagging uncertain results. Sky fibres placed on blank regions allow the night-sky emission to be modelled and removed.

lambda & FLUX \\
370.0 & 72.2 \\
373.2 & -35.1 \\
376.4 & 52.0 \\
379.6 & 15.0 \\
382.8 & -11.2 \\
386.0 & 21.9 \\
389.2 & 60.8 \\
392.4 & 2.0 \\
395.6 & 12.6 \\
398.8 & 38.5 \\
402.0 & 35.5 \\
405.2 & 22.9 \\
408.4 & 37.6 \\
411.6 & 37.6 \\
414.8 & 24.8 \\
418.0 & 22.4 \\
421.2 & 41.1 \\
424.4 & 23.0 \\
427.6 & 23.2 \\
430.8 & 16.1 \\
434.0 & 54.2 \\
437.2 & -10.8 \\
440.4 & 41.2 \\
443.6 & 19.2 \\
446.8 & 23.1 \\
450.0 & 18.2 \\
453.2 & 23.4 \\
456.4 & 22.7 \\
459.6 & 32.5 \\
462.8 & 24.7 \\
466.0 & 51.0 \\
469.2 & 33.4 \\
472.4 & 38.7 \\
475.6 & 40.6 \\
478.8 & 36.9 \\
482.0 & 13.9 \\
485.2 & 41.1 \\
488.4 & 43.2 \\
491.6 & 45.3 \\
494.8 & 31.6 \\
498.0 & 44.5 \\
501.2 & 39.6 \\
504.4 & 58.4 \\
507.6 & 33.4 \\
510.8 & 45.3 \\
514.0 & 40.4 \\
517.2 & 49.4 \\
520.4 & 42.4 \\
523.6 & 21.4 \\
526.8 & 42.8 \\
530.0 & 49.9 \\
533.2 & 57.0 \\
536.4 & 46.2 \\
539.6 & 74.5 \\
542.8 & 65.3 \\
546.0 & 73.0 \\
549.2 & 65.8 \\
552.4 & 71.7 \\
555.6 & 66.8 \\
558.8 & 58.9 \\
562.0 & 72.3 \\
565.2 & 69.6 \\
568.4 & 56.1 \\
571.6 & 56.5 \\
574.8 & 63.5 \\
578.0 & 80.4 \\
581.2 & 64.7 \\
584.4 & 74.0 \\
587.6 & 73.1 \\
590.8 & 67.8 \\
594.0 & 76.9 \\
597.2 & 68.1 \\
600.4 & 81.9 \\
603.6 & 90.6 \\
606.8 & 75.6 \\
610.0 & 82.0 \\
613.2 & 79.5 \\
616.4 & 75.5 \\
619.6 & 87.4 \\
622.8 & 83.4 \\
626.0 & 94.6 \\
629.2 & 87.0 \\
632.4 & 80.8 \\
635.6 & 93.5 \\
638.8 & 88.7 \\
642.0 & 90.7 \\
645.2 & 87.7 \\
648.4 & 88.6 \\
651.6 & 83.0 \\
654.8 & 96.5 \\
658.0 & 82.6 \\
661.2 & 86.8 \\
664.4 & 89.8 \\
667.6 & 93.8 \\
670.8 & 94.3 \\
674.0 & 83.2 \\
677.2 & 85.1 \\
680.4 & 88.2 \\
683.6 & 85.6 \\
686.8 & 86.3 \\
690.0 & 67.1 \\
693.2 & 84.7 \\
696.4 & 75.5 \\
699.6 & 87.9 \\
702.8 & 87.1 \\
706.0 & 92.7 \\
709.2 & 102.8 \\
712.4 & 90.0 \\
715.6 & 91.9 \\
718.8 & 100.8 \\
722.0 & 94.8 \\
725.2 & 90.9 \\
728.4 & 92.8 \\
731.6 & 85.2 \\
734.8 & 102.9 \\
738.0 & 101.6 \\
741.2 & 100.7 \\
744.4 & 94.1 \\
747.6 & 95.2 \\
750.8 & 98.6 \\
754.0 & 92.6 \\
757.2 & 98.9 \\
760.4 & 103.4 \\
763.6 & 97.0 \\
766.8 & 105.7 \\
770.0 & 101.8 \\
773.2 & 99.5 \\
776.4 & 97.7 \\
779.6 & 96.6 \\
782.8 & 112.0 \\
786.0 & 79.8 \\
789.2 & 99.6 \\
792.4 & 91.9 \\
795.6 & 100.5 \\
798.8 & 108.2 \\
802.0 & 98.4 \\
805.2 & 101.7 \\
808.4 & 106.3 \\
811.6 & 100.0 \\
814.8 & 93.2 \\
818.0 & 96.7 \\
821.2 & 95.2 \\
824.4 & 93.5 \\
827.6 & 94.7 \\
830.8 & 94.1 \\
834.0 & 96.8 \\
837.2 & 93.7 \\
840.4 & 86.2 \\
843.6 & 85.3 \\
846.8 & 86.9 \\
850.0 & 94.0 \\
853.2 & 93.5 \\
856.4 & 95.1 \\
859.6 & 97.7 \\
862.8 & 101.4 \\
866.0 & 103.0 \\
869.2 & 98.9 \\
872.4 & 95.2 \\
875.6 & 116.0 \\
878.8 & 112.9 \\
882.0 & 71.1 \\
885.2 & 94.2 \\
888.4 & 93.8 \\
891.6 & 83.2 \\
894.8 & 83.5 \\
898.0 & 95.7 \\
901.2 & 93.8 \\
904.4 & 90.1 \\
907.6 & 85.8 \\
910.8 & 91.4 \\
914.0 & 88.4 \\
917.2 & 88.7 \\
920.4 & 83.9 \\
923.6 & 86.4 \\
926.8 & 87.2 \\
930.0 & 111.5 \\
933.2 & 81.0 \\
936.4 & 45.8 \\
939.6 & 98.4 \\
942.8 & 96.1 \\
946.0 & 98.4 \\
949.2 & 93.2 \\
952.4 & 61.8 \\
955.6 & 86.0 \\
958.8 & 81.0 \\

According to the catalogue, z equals 0.34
